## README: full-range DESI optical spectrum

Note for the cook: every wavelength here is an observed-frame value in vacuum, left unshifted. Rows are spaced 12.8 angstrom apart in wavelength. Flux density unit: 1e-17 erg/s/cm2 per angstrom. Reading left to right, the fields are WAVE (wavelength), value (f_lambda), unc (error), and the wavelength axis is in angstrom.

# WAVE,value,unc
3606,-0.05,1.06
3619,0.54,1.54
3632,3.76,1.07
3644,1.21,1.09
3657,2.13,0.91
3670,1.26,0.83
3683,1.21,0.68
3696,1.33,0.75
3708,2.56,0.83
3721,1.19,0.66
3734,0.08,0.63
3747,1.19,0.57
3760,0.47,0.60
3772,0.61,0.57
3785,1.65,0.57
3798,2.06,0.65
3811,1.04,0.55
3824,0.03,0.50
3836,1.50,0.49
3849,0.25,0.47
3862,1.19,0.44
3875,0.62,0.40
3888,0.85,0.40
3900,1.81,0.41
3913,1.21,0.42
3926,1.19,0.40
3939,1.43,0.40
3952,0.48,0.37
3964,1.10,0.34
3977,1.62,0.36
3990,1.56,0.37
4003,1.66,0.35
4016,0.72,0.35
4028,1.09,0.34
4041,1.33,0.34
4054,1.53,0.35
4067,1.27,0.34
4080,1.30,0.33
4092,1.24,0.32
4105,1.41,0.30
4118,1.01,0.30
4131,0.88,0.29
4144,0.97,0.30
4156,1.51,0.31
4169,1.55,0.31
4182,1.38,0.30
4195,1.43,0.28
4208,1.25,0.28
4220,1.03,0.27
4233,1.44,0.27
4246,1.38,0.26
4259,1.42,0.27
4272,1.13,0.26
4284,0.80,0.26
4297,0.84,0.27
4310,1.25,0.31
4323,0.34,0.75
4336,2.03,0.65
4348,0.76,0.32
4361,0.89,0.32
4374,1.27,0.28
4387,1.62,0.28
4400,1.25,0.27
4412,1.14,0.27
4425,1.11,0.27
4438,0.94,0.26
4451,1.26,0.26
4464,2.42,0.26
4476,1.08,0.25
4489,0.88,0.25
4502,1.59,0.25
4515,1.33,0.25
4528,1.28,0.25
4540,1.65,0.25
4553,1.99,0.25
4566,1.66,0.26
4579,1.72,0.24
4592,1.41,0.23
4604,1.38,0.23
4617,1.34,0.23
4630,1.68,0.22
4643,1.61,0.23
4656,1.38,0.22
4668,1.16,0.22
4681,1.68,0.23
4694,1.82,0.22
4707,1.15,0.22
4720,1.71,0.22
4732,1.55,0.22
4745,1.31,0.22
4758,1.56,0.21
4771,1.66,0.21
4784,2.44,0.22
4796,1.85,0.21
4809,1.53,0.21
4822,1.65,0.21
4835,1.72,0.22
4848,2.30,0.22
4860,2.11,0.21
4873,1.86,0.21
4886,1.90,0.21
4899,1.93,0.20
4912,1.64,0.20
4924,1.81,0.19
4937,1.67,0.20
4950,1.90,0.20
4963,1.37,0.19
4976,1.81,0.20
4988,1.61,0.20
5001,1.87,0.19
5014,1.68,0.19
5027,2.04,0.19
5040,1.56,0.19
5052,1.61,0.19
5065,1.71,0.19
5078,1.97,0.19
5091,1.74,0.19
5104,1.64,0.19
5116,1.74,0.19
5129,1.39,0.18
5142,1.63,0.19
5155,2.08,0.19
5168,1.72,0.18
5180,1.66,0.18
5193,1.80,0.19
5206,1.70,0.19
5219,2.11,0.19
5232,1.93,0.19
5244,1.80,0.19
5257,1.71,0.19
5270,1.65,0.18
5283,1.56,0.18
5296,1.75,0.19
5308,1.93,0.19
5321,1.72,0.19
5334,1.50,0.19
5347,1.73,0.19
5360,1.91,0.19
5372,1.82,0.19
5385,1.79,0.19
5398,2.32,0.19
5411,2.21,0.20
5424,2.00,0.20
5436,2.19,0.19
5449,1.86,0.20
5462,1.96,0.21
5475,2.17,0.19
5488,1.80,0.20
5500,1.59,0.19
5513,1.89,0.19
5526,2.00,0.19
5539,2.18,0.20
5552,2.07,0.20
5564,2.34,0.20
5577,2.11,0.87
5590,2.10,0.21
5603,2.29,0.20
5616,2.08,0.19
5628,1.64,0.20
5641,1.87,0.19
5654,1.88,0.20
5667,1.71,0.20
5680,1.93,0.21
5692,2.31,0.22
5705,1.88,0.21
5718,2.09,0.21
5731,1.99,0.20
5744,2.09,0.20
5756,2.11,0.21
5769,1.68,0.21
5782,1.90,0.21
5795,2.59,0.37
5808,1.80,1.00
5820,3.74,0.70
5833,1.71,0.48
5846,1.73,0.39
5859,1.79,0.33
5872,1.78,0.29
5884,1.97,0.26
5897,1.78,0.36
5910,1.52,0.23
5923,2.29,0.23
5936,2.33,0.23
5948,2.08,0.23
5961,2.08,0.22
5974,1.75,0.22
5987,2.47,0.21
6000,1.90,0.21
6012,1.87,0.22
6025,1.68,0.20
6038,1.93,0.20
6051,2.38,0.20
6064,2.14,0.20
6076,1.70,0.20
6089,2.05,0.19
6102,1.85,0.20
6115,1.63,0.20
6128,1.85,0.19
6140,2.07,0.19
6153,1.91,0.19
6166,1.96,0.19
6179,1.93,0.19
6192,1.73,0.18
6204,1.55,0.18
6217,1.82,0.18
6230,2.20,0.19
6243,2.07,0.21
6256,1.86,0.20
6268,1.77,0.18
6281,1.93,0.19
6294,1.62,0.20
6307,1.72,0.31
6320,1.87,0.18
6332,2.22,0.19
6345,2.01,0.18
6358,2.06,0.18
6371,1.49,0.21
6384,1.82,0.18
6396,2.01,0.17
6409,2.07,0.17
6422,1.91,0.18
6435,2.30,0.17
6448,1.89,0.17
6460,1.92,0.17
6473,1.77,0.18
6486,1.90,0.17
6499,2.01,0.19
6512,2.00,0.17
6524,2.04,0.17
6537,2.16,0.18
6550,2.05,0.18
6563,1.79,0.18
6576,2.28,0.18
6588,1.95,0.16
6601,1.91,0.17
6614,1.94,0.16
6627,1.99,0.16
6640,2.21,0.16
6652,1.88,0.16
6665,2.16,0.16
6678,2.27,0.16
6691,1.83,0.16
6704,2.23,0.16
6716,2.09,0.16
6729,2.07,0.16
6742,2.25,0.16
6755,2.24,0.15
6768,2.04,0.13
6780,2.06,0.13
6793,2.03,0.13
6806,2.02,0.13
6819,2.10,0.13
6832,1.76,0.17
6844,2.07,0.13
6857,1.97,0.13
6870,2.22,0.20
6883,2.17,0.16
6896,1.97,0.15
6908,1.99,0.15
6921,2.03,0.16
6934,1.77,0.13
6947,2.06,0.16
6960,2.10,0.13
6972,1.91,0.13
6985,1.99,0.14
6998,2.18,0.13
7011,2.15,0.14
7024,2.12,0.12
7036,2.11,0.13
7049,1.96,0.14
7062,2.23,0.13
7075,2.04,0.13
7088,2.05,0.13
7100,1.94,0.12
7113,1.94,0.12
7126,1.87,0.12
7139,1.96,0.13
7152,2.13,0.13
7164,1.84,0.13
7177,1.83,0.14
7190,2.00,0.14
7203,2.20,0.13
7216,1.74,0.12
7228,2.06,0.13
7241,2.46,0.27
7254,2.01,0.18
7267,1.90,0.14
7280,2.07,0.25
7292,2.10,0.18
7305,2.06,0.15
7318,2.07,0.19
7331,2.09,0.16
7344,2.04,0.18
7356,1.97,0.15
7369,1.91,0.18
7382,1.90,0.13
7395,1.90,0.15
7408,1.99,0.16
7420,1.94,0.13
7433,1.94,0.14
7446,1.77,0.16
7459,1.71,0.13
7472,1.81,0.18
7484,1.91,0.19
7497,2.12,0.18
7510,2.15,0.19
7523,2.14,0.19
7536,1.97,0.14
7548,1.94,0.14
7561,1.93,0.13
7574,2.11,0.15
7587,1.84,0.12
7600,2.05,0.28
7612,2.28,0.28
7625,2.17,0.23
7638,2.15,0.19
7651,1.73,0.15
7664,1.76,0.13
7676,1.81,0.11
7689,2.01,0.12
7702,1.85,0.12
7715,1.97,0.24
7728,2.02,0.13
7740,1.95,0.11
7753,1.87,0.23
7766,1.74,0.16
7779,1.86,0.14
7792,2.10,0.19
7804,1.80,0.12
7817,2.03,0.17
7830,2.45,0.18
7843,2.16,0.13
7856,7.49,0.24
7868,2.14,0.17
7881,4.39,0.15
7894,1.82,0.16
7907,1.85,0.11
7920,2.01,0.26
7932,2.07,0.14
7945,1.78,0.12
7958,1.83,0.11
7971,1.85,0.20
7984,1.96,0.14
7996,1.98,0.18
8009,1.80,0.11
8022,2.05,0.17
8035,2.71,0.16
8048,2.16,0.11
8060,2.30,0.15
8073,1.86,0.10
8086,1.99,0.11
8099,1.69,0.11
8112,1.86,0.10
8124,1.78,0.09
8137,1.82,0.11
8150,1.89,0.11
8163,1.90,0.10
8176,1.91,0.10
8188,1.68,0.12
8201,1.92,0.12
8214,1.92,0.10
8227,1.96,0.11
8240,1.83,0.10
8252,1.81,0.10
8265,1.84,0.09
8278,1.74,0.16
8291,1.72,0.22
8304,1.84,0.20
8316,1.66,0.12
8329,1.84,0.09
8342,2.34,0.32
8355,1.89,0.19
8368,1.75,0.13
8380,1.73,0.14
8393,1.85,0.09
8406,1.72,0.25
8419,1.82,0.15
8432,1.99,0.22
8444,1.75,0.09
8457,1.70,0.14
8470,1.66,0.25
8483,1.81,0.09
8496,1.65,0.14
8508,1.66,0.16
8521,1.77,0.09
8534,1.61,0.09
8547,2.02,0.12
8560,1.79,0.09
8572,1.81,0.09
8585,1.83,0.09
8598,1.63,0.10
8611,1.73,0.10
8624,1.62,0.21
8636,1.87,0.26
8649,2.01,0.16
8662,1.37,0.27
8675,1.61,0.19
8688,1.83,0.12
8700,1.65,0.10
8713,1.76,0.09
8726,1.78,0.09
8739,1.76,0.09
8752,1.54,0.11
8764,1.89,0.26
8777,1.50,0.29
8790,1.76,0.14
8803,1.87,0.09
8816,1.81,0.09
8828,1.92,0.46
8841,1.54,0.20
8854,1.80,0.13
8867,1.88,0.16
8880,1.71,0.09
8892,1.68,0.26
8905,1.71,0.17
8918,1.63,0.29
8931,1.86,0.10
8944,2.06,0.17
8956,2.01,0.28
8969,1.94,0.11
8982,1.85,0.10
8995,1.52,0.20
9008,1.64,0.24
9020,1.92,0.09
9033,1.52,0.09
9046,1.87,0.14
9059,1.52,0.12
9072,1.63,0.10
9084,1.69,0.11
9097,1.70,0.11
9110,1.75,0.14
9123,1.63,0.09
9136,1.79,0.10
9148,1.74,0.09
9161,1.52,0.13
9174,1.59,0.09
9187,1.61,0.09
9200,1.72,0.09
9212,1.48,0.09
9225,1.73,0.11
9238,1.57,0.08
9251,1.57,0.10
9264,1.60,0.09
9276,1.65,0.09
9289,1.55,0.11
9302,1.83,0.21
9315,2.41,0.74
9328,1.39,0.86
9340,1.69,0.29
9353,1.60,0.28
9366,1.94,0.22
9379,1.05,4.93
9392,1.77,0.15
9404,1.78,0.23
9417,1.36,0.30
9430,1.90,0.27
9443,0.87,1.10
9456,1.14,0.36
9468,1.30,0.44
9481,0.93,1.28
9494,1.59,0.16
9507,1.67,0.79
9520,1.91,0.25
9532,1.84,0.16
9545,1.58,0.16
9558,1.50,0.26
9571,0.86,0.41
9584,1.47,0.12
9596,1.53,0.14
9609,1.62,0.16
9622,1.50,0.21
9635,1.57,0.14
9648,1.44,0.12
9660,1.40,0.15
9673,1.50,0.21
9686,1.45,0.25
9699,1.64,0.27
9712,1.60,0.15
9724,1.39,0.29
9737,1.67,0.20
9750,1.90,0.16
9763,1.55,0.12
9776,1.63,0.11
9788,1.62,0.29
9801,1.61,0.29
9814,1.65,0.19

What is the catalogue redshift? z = 0.196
